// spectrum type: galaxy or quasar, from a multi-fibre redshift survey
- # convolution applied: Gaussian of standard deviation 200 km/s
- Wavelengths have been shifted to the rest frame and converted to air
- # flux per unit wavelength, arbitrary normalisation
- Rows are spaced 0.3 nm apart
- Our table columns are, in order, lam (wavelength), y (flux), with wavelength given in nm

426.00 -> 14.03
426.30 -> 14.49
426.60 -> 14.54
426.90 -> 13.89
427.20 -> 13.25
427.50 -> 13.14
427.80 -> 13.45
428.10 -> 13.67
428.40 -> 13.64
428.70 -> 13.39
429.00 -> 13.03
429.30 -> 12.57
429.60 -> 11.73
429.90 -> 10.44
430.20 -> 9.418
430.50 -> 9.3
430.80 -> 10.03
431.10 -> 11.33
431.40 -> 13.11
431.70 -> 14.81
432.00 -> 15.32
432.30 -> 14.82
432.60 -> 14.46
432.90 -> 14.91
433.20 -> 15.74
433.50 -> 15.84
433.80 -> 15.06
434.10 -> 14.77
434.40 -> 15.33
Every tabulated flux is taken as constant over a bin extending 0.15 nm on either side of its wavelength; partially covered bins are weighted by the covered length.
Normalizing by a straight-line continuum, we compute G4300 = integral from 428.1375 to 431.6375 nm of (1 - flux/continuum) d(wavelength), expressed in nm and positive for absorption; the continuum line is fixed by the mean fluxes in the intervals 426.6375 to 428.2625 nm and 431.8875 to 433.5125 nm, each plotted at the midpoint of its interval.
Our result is 0.61 nm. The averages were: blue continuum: 13.6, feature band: 11.8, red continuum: 15.1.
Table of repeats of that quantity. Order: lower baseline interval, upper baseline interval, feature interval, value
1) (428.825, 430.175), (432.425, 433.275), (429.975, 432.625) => 0.24 nm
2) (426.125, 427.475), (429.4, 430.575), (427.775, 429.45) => -0.19 nm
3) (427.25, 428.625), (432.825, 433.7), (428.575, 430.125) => 0.21 nm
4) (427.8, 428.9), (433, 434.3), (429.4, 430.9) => 0.41 nm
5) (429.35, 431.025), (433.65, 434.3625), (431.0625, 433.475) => -0.31 nm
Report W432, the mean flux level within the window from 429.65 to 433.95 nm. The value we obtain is 13.2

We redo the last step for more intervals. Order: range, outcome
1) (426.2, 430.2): 13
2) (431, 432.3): 13.9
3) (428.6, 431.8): 11.7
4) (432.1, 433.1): 14.8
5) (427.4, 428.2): 13.4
